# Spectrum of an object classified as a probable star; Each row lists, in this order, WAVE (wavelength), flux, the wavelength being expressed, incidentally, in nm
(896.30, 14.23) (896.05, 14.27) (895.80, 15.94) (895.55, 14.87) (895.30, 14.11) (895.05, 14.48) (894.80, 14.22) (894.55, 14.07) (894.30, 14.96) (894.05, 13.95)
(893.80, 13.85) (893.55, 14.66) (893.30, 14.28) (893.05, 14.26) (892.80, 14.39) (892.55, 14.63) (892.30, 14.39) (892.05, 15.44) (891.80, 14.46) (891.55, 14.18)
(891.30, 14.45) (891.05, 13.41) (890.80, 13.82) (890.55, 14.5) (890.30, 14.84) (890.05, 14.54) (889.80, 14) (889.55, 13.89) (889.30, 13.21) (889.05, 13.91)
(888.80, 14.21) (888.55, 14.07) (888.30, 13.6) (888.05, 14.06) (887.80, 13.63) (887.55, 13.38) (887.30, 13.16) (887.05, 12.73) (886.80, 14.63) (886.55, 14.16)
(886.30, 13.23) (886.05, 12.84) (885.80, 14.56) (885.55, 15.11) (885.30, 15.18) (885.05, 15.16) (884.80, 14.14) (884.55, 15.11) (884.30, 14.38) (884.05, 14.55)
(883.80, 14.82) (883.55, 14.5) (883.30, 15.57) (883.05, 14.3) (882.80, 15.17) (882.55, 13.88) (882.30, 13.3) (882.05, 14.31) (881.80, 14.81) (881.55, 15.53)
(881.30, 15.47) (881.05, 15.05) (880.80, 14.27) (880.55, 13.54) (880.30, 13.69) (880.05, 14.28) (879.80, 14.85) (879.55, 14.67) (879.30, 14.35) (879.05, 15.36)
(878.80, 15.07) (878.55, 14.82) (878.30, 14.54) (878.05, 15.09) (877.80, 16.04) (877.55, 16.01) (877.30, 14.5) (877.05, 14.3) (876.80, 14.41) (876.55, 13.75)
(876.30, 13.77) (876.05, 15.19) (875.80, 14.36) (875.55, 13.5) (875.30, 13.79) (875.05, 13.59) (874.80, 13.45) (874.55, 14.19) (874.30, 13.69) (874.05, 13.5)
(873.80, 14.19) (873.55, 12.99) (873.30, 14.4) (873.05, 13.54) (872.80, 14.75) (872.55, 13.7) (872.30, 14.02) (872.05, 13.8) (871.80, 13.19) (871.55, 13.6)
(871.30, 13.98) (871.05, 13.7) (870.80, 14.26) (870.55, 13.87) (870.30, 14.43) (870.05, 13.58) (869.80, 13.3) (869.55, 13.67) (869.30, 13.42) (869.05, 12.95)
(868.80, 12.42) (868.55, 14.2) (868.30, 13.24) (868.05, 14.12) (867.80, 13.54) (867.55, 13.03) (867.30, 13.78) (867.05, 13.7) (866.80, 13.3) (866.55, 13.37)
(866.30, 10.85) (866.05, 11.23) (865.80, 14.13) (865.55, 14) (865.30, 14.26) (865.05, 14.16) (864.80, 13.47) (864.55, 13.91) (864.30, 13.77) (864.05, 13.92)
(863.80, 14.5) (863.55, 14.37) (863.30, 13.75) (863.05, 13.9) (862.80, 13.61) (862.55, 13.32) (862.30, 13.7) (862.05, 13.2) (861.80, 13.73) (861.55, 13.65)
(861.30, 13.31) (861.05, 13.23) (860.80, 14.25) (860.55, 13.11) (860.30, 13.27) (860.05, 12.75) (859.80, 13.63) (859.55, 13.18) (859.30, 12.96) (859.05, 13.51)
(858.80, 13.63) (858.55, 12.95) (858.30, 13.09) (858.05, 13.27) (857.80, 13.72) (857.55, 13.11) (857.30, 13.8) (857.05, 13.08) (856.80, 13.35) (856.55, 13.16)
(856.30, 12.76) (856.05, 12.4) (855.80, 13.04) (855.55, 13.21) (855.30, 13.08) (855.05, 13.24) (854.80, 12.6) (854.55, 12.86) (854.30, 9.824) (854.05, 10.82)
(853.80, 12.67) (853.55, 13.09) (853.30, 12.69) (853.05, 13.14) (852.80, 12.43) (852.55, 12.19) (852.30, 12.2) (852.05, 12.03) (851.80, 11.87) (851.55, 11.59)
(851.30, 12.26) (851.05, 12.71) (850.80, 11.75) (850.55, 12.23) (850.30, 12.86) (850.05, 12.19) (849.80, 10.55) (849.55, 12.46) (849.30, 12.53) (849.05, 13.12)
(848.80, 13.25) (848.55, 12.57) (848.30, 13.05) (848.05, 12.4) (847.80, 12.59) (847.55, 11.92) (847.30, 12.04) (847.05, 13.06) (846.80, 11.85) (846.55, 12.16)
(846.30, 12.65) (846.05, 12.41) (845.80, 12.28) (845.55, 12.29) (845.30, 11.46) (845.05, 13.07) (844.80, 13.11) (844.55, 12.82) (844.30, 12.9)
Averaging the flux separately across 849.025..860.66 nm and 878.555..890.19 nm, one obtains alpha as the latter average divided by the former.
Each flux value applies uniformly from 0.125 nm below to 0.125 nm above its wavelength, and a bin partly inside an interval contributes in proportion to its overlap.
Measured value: 1.1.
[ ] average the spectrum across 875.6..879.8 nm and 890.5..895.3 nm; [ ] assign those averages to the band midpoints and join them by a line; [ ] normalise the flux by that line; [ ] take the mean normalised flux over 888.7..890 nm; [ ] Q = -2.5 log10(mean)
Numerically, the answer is 0.04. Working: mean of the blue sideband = 14.7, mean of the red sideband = 14.3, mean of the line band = 13.9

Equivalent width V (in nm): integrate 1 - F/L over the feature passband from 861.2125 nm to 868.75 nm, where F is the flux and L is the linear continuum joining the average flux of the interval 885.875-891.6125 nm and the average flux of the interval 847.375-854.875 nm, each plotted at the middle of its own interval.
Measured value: -0.41 nm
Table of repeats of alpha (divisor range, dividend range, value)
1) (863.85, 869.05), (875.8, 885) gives 1.09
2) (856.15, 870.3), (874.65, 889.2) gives 1.07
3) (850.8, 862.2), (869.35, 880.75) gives 1.10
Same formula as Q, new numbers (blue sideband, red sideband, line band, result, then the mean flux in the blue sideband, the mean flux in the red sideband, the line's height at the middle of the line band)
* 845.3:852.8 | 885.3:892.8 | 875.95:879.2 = -0.10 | 12.3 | 14.1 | 13.6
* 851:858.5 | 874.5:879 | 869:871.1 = 0.02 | 12.6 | 14.5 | 13.9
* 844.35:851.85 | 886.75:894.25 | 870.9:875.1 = -0.03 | 12.4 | 14.1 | 13.4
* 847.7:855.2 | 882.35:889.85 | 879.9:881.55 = -0.05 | 12.3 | 14.2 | 13.9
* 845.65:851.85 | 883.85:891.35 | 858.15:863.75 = -0.05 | 12.3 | 14.1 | 12.9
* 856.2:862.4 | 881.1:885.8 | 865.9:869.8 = 0.06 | 13.3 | 14.7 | 13.8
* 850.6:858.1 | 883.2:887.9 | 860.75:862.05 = -0.05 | 12.6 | 14.3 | 13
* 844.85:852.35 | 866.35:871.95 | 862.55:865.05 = -0.05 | 12.3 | 13.5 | 13.2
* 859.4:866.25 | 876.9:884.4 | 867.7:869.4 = 0.04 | 13.6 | 14.7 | 13.9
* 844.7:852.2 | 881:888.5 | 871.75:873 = -0.02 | 12.3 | 14.3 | 13.7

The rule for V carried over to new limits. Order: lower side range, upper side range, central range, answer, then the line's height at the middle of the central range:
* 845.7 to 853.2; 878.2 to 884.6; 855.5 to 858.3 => -0.063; 12.9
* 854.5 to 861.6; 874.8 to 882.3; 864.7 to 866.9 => 0.084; 13.7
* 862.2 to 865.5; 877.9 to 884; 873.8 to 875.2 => 0.061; 14.4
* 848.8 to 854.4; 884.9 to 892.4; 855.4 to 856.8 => -0.061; 12.4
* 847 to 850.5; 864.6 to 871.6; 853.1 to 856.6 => 0.068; 12.8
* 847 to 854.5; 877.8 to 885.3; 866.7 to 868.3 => 0.002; 13.6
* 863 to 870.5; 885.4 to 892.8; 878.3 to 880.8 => -0.122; 13.8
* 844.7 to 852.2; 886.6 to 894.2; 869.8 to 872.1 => -0.090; 13.3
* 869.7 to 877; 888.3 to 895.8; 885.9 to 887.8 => 0.095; 14.2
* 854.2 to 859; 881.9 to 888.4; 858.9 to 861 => -0.033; 13.1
